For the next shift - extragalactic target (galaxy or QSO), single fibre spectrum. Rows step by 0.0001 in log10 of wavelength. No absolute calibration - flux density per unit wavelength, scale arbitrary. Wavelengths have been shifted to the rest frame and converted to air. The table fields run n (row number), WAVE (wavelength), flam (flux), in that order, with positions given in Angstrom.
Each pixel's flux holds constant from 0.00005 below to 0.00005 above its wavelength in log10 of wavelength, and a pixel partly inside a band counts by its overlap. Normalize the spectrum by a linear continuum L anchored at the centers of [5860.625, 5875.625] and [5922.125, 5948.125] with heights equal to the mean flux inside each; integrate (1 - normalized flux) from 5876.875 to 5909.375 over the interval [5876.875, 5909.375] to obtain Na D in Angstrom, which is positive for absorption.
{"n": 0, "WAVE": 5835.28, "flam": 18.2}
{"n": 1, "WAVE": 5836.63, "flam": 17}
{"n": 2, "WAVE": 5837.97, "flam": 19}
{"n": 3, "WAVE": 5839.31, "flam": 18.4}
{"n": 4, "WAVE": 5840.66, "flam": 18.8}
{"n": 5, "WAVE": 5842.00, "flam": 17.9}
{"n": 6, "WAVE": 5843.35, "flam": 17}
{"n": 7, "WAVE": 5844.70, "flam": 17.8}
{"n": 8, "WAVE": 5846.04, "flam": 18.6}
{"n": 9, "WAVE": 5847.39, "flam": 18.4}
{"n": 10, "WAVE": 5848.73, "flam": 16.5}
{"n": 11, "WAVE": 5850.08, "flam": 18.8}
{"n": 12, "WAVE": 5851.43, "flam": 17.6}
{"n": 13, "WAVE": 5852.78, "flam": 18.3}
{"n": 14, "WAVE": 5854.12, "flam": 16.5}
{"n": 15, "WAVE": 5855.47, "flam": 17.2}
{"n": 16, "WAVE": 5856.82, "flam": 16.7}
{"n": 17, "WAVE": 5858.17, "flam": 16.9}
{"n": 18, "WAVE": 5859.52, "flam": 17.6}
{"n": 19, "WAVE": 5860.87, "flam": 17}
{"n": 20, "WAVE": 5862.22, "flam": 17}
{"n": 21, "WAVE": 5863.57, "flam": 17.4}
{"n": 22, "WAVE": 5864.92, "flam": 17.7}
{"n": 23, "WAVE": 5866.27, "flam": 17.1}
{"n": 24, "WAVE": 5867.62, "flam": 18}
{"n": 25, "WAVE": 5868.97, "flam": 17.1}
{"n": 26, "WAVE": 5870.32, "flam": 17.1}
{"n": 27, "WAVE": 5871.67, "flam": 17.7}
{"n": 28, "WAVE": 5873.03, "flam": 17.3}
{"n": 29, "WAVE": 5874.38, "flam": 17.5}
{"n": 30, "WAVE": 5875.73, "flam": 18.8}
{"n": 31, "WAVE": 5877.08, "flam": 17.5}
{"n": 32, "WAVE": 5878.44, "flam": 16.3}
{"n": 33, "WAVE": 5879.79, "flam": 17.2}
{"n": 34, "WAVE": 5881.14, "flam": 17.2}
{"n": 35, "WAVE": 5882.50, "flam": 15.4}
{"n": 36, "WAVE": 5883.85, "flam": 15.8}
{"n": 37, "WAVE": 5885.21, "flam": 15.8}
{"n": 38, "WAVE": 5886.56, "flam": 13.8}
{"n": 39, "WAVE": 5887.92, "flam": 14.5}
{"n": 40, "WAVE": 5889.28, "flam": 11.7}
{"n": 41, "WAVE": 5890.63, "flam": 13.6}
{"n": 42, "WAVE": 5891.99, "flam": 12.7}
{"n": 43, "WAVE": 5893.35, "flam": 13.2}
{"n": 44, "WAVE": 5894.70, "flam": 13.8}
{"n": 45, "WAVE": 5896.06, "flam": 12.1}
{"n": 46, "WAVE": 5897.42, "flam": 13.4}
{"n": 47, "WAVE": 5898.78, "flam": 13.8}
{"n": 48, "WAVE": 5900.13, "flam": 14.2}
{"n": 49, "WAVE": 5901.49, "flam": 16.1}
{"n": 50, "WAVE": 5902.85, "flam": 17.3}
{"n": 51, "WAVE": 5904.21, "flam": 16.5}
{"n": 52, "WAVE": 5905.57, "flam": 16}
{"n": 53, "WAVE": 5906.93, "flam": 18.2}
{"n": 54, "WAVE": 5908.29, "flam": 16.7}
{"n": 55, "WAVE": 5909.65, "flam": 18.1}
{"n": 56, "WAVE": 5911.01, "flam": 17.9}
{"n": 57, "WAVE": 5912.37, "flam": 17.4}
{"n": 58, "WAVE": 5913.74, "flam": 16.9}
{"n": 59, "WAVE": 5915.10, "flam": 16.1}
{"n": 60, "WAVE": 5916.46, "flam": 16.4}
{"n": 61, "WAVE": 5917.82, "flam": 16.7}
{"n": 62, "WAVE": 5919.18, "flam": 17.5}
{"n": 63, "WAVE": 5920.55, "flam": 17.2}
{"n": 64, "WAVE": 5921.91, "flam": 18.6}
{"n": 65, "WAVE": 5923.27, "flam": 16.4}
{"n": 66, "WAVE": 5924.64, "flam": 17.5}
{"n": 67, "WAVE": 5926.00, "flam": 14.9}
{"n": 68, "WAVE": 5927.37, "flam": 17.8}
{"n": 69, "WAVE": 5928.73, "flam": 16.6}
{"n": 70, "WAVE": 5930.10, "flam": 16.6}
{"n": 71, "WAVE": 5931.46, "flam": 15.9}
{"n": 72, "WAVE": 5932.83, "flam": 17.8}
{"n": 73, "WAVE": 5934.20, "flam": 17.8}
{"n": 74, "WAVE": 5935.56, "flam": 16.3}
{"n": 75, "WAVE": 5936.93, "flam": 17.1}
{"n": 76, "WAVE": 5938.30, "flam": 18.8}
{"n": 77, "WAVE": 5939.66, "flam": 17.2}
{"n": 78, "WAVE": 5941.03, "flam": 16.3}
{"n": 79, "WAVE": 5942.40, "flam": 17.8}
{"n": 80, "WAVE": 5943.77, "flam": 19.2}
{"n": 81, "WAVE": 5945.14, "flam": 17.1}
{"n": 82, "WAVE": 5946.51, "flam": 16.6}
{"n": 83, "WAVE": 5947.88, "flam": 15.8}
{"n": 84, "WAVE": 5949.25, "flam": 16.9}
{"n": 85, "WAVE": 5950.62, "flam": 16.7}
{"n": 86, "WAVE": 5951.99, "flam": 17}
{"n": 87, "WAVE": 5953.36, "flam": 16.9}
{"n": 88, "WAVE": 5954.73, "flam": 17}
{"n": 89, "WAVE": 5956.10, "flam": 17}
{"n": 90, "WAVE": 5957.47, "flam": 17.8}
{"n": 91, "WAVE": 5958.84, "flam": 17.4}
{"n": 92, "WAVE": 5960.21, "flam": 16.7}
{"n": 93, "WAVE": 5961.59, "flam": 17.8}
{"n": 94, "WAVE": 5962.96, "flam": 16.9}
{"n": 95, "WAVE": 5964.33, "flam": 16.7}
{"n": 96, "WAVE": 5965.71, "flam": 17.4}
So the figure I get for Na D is 4.1 Angstrom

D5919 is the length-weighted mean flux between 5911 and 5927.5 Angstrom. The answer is 17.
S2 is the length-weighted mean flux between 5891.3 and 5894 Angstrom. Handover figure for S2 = 12.9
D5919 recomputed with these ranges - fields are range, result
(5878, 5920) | 15.6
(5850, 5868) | 17.4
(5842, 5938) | 16.6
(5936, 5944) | 17.6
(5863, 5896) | 15.9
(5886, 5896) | 13.2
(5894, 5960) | 16.7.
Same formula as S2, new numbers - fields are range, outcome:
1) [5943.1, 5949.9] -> 17.1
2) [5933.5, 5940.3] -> 17.5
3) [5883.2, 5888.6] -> 15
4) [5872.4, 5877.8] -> 17.8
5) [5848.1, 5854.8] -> 17.5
